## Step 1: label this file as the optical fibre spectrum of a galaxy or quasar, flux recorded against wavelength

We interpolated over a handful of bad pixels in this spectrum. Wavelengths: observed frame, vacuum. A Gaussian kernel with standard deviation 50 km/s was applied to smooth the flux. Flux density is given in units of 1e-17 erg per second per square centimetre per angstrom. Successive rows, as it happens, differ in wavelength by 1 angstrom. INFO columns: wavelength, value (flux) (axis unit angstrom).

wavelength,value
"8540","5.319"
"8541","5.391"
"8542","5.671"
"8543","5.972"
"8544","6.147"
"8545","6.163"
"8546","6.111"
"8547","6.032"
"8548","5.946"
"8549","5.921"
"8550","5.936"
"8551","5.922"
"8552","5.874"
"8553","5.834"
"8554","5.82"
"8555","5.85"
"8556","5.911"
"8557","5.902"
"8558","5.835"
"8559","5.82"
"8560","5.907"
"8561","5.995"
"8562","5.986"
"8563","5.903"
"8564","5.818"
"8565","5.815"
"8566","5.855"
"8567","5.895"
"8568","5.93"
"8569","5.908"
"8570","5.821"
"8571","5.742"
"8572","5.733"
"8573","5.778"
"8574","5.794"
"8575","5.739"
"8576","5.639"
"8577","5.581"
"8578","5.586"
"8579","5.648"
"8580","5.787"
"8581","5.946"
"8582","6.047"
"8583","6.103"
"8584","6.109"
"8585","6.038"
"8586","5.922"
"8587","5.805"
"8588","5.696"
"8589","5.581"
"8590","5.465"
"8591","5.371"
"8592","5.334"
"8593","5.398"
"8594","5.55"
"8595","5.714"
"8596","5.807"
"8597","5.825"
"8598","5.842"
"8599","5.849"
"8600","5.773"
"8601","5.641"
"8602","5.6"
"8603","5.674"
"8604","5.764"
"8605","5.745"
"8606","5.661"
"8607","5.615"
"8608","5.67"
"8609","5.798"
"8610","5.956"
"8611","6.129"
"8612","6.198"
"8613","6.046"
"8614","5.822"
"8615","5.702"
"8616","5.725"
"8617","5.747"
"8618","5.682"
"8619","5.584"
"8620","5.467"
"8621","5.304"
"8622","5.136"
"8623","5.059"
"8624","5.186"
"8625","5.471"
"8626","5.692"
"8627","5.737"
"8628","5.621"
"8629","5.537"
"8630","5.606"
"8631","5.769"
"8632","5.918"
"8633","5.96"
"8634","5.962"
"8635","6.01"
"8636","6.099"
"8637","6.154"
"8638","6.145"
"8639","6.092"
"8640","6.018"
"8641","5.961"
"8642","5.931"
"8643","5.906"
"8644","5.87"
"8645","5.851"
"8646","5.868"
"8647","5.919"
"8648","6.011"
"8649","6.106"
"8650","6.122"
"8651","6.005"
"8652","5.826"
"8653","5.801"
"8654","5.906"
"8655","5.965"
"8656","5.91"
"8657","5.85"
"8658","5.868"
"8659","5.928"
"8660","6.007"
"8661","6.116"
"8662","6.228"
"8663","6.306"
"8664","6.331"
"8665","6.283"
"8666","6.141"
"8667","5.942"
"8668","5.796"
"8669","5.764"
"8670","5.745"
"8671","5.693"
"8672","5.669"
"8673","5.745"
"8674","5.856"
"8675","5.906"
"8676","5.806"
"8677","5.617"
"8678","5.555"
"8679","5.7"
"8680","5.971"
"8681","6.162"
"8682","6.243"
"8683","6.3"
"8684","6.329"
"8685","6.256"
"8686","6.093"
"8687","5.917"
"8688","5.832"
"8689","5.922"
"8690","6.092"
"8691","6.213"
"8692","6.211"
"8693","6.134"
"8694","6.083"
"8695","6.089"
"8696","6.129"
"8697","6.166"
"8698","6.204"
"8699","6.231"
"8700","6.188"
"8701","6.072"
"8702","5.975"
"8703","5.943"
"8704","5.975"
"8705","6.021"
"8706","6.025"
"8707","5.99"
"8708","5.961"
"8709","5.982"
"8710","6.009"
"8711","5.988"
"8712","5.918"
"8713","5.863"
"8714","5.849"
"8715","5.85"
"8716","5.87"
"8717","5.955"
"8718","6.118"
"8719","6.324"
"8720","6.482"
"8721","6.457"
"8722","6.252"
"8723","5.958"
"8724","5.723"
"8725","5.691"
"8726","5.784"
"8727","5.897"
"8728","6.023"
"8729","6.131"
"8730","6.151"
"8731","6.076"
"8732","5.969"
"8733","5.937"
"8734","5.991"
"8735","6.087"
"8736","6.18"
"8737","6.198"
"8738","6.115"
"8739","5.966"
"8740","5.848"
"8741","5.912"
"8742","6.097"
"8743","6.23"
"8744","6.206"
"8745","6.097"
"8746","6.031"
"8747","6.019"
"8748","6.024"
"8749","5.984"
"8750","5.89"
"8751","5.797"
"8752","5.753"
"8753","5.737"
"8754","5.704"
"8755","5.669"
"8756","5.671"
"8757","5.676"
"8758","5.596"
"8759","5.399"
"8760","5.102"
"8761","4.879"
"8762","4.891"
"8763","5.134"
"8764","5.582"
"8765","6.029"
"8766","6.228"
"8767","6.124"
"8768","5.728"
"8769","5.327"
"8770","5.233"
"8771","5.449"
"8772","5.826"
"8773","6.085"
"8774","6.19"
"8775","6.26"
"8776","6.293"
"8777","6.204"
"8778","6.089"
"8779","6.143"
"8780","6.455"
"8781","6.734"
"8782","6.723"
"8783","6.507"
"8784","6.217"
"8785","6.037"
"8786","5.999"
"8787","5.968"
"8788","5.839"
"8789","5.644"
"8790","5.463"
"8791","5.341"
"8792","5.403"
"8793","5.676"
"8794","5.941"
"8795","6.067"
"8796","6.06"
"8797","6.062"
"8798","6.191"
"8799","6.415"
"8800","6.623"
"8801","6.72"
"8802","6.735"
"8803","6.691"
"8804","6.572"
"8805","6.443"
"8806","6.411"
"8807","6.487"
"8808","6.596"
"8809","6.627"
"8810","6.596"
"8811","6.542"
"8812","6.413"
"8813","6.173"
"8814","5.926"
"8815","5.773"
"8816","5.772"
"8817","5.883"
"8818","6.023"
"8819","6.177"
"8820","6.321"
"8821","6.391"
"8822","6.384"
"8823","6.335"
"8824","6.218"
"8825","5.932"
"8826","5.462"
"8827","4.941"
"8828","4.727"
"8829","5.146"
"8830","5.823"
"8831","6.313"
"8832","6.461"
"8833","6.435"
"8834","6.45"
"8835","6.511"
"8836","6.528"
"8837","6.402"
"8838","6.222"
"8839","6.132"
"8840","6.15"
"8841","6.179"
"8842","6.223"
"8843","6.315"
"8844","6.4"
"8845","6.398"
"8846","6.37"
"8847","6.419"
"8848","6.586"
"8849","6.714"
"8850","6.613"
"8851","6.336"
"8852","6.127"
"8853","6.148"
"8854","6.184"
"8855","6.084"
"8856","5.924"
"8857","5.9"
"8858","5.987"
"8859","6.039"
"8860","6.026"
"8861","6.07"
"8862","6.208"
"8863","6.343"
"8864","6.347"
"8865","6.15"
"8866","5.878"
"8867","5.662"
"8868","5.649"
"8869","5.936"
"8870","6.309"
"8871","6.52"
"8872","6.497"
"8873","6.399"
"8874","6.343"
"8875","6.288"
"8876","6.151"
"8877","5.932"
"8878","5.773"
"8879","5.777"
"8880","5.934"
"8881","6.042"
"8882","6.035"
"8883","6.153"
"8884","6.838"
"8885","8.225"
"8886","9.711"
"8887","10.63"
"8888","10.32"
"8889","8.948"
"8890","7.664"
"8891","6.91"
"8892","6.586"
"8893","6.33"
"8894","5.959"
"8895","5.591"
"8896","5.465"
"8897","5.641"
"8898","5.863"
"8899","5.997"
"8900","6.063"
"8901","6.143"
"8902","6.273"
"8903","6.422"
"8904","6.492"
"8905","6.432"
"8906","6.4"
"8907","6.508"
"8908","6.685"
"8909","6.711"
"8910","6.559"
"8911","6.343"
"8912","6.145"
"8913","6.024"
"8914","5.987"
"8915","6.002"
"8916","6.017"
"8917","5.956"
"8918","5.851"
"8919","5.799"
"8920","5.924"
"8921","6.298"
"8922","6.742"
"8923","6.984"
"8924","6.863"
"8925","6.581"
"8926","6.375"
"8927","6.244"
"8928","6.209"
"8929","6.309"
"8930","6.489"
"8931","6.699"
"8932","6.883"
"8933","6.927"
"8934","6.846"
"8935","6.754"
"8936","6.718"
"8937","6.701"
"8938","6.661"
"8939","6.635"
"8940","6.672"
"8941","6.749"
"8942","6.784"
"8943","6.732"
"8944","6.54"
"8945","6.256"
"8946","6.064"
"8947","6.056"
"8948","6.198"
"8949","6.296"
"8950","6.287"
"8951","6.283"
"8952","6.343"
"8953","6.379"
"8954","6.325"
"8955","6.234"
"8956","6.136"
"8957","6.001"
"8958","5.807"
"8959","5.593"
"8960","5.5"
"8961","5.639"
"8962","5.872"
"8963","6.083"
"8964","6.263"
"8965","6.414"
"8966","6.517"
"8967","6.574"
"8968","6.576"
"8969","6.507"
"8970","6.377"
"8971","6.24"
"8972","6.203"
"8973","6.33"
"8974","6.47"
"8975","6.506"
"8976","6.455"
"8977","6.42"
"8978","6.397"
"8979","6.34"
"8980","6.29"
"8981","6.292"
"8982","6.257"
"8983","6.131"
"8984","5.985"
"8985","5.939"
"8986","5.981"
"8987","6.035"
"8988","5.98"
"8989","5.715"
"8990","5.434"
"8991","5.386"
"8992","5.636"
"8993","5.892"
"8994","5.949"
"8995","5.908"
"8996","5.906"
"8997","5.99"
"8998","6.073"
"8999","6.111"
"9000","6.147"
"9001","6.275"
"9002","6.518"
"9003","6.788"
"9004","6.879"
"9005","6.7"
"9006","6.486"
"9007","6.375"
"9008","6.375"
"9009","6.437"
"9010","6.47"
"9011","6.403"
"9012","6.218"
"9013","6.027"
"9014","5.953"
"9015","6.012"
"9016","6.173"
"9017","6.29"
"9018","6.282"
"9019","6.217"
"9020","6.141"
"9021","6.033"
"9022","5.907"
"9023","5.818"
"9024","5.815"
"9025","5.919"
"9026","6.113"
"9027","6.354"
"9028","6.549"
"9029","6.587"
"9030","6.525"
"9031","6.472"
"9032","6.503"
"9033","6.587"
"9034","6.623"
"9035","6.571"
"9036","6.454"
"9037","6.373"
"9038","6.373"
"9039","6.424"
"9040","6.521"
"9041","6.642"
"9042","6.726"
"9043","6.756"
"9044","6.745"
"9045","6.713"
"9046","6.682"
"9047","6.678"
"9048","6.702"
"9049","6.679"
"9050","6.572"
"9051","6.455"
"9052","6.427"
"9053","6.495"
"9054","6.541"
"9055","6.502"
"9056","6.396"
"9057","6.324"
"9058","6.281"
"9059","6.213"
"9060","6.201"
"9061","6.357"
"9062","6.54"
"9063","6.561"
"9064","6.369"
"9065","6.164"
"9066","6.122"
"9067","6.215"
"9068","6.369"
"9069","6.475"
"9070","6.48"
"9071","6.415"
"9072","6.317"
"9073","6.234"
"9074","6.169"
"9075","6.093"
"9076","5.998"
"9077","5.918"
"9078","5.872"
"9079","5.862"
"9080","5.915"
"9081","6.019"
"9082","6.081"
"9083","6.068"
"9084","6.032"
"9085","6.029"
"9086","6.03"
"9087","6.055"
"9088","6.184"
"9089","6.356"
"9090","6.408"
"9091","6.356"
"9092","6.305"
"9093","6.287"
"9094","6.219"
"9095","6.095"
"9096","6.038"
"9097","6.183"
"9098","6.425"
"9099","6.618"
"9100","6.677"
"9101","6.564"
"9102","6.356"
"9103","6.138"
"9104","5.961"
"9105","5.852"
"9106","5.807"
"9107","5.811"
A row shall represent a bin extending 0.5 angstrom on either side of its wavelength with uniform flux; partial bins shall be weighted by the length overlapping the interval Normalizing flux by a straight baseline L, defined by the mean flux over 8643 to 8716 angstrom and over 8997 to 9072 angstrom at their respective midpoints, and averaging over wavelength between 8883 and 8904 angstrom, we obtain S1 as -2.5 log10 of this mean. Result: -0.13 mag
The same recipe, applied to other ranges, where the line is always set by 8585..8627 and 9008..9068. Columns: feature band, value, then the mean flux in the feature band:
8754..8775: 0.06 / 5.61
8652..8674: -0.04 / 5.95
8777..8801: -0.02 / 6.09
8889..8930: -0.03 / 6.32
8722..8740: -0.02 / 6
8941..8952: -0.02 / 6.37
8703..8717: -0.02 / 5.95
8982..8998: 0.07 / 5.88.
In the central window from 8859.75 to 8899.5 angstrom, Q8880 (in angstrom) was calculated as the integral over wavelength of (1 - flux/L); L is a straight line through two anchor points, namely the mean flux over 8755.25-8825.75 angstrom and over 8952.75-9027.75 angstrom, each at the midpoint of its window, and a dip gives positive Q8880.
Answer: -3.2 angstrom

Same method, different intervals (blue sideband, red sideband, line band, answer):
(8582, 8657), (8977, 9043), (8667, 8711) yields -0.94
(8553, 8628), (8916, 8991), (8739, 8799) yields 1.40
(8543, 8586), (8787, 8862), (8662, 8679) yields 0.30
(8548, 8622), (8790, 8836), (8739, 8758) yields 0.42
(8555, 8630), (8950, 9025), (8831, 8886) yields -2.37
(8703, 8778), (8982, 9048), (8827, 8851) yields -0.73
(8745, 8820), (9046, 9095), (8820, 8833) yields 0.34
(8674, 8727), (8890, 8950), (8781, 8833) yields 0.68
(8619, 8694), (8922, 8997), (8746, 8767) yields 1.27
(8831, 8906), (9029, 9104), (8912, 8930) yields 0.48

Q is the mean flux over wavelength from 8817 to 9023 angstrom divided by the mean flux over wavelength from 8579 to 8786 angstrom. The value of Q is 1.07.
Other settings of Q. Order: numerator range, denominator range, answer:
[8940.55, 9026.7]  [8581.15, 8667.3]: 1.06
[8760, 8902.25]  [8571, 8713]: 1.06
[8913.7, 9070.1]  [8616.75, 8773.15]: 1.07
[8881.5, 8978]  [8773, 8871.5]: 1.05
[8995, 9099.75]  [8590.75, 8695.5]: 1.08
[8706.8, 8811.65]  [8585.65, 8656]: 1.04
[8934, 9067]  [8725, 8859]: 1.04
